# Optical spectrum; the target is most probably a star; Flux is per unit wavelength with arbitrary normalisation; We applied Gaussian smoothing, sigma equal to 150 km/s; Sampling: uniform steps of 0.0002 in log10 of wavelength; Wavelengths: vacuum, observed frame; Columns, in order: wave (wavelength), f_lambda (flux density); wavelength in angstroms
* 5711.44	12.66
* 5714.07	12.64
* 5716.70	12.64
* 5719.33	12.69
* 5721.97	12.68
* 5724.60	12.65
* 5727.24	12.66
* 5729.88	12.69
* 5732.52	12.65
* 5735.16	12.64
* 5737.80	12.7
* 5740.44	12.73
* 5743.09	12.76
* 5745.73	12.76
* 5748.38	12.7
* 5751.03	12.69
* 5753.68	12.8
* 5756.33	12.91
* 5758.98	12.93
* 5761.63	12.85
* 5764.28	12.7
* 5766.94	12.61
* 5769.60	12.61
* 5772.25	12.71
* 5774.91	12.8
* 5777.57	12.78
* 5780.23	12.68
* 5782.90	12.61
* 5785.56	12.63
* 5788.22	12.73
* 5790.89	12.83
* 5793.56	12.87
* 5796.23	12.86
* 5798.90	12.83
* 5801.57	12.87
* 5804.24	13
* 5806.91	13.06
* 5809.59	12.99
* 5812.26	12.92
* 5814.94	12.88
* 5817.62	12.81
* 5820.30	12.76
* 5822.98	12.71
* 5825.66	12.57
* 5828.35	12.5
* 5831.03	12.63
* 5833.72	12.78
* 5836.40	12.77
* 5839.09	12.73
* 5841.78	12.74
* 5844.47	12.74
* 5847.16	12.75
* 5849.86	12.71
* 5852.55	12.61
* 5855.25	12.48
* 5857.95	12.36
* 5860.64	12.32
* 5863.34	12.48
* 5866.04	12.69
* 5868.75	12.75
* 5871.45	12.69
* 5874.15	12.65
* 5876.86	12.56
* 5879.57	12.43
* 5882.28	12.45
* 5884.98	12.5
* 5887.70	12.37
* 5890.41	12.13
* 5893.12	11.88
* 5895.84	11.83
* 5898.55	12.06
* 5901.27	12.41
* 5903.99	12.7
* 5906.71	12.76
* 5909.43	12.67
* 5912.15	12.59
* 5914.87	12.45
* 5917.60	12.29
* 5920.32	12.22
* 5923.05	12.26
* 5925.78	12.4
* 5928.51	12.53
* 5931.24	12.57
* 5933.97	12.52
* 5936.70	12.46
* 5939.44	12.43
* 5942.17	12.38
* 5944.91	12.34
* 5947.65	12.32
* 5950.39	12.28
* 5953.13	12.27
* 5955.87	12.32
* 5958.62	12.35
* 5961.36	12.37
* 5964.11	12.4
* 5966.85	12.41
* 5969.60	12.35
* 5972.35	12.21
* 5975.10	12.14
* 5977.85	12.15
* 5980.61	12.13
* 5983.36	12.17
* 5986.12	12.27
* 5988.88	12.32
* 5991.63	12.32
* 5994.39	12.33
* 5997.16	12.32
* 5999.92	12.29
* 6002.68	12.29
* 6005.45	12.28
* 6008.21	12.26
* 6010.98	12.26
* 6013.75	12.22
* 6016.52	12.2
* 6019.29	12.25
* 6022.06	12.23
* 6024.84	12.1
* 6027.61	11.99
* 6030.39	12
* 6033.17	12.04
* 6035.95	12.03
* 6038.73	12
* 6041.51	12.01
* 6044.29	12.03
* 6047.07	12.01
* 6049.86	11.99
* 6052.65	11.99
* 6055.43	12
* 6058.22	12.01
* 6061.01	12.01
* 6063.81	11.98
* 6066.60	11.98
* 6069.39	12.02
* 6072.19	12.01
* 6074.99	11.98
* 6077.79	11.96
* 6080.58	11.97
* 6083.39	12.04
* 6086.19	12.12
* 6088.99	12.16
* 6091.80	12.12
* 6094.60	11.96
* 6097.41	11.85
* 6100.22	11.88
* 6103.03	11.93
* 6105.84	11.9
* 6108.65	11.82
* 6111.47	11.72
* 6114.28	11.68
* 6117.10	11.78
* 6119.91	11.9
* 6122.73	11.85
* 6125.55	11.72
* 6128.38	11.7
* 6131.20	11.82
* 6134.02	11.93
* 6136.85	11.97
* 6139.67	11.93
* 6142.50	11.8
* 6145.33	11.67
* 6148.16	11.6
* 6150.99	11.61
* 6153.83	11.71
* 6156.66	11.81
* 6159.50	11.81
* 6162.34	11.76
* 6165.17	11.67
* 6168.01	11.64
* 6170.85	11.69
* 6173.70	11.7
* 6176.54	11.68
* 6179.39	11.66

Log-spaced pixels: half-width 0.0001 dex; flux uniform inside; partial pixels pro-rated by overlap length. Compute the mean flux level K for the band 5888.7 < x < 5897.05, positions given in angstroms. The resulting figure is 12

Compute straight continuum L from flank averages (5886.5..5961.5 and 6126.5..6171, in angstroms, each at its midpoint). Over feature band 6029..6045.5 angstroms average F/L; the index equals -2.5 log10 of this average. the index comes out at 0.00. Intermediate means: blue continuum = 12.4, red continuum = 11.8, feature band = 12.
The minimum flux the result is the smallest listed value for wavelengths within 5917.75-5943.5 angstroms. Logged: 12.22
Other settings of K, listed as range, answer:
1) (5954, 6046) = 12.2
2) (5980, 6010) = 12.3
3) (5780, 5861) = 12.7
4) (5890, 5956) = 12.4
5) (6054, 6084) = 12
